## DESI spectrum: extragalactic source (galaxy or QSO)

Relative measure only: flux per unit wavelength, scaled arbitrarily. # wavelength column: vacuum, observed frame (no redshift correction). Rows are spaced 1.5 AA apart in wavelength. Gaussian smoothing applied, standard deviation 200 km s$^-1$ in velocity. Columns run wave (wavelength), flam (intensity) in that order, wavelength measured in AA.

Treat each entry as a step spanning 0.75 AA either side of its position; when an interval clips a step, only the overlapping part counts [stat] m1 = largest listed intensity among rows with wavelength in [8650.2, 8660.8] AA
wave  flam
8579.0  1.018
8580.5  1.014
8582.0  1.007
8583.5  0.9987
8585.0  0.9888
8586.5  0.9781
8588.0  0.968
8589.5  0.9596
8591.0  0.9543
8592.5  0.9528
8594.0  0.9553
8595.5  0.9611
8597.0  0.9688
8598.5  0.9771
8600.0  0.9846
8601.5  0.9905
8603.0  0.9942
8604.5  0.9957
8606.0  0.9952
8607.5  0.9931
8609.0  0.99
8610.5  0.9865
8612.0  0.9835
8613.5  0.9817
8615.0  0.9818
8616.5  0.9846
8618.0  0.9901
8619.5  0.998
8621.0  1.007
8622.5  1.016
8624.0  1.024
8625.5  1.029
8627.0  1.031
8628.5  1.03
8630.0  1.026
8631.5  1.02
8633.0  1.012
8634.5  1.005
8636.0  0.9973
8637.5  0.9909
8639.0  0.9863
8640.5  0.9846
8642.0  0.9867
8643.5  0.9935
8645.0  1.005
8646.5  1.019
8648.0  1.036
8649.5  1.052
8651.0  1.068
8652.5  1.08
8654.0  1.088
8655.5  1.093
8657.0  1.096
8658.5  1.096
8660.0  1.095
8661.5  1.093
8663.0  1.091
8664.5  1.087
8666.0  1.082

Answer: 1.096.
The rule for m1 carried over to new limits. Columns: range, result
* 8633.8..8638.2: 1.005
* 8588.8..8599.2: 0.9771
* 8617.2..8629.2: 1.031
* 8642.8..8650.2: 1.052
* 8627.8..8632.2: 1.03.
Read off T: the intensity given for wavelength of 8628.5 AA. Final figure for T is 1.03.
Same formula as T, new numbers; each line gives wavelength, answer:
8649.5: 1.052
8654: 1.088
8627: 1.031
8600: 0.9846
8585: 0.9888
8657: 1.096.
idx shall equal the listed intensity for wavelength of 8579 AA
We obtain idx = 1.018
